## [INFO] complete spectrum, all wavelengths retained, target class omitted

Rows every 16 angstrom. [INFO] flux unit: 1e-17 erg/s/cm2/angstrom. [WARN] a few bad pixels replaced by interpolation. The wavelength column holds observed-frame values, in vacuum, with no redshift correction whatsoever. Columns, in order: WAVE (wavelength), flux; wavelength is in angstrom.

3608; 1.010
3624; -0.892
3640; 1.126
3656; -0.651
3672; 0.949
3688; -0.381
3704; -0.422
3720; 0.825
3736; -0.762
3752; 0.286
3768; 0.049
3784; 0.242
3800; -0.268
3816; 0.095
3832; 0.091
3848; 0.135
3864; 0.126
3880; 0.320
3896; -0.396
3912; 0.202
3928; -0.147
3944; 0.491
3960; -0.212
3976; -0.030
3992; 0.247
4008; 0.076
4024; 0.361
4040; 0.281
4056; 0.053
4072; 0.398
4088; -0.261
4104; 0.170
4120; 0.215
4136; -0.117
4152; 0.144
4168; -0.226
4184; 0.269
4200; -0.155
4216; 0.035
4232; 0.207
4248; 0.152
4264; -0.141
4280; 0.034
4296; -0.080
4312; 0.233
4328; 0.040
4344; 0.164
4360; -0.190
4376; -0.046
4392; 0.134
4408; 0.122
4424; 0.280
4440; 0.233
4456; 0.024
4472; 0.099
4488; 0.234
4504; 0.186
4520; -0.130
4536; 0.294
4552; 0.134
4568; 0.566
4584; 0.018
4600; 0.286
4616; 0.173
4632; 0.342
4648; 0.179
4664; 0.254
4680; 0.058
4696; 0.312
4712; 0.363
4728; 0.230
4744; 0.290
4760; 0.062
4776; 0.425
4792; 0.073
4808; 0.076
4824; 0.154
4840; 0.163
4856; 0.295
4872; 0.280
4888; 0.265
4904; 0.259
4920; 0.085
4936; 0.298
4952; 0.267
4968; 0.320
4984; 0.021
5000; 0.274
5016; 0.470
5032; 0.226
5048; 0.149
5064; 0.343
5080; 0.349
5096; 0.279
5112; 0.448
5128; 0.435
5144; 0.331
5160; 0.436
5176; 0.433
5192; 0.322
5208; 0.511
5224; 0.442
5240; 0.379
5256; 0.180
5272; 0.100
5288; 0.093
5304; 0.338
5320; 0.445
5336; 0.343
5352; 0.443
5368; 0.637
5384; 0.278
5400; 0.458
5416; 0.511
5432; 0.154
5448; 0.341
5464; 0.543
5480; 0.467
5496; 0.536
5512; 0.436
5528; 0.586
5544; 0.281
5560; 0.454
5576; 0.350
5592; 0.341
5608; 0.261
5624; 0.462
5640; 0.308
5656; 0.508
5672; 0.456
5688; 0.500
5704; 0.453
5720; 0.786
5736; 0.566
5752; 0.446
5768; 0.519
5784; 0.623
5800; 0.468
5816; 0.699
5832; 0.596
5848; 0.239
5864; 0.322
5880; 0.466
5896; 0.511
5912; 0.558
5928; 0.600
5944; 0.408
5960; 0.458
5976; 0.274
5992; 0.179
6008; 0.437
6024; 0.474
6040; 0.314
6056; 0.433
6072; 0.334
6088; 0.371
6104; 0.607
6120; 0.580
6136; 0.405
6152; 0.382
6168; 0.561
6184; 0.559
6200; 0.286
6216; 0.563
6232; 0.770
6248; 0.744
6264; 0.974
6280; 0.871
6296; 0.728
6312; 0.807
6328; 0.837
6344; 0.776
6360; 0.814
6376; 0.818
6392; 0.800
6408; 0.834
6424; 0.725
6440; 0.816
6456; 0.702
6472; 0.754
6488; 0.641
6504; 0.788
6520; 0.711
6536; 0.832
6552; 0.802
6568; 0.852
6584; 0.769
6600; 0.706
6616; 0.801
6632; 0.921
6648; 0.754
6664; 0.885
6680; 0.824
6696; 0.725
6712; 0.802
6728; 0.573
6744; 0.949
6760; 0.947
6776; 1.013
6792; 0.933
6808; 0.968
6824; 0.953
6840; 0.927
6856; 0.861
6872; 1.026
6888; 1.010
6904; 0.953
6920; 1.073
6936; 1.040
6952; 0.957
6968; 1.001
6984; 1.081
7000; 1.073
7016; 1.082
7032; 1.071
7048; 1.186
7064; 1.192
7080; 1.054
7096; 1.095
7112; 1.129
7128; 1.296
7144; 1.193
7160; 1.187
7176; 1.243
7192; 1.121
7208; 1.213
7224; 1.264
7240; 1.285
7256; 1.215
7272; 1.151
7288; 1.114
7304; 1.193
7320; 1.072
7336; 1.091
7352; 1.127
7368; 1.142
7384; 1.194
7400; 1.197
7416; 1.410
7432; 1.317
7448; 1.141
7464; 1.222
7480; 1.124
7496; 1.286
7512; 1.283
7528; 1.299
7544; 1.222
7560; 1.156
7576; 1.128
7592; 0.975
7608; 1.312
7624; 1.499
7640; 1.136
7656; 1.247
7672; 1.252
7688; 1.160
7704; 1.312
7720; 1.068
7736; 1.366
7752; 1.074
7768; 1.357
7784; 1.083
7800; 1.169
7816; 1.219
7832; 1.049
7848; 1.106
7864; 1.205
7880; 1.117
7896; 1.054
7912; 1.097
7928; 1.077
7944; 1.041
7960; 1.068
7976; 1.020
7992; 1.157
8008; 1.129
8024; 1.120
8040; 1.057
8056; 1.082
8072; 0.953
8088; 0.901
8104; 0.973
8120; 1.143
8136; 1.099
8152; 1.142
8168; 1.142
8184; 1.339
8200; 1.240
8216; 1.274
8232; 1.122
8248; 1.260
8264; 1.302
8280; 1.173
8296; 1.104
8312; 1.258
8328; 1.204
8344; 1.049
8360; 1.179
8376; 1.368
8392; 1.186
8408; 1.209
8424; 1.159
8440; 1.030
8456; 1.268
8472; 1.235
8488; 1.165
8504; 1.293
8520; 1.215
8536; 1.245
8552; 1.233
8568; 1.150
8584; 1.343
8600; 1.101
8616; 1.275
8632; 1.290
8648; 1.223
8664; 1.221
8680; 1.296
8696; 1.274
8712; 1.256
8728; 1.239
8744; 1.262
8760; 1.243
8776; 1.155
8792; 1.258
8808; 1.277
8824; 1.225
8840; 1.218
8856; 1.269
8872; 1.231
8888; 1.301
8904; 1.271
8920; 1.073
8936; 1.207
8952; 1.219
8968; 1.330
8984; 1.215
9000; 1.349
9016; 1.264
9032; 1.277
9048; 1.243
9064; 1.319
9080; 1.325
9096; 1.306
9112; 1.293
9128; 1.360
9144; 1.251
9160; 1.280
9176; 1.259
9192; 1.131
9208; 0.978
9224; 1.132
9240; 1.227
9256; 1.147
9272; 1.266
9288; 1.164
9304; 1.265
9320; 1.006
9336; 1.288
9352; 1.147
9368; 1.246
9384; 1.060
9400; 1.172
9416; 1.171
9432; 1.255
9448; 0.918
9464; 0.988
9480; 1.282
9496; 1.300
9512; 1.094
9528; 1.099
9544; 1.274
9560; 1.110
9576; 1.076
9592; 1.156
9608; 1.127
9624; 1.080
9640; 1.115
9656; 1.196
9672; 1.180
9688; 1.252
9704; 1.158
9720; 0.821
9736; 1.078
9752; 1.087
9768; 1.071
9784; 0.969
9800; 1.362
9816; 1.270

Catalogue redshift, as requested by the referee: 0.56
